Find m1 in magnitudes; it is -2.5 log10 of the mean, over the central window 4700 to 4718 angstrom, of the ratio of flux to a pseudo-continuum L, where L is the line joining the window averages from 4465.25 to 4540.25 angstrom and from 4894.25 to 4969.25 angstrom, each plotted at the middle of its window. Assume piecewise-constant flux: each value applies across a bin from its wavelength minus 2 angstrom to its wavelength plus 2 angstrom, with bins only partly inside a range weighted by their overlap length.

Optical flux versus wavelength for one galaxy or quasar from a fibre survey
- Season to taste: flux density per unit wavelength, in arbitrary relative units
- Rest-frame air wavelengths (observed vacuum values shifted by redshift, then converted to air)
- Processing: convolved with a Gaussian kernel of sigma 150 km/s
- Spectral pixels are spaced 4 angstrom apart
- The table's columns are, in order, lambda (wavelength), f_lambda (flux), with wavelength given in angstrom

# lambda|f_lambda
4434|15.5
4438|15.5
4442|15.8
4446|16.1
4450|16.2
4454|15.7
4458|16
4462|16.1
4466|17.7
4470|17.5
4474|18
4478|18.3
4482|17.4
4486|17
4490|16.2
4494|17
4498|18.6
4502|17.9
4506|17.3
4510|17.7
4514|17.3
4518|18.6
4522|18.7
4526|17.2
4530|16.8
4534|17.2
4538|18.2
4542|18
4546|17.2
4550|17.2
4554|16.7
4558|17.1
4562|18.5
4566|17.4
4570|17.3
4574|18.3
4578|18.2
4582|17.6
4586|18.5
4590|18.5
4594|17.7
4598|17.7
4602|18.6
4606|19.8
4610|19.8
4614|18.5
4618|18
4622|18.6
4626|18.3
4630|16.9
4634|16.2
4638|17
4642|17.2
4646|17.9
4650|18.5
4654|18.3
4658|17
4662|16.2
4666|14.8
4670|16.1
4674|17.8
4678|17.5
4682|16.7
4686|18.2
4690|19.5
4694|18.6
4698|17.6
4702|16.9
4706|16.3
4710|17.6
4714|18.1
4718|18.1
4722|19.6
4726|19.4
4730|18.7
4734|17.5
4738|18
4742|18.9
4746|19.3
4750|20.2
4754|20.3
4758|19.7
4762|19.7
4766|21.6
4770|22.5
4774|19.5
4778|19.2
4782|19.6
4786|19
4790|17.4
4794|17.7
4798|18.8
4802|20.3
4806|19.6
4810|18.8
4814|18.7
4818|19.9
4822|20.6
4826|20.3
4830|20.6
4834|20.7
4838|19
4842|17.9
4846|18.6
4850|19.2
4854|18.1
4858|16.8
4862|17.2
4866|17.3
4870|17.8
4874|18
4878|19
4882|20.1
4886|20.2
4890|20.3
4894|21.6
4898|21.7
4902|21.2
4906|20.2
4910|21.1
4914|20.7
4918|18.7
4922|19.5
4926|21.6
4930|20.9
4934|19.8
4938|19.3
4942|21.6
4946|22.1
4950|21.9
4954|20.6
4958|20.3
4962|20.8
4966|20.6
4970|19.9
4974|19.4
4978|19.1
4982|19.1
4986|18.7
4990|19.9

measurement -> 0.106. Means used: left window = 17.6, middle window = 17.3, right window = 20.7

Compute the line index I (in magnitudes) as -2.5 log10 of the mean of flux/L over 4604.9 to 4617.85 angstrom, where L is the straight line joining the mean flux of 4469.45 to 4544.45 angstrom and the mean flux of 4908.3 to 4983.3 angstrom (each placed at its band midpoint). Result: -0.05 mag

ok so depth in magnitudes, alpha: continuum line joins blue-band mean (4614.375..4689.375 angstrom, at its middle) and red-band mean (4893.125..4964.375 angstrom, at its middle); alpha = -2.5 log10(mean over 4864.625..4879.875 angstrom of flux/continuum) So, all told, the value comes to 0.11 mag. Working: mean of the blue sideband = 17.4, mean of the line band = 18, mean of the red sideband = 20.7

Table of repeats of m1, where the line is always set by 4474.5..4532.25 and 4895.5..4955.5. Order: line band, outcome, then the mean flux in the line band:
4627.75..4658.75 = 0.07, 17.4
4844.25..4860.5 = 0.12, 18.1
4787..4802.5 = 0.08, 18.4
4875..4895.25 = 0.02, 20.1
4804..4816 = 0.05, 19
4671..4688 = 0.09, 17.5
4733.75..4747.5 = 0.05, 18.5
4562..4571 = 0.03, 17.6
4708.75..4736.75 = 0.05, 18.4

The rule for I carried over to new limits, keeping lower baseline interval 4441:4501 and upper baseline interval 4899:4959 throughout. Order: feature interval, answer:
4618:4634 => 0.03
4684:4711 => 0.06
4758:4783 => -0.05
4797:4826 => 0.01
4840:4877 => 0.12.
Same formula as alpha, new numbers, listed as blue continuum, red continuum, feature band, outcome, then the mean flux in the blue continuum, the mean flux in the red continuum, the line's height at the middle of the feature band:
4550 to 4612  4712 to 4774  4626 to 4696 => 0.08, 18.1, 19.4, 18.8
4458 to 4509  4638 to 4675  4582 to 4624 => -0.08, 17.4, 17.1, 17.2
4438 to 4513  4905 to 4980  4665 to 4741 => 0.05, 17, 20.4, 18.7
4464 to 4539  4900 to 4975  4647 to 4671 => 0.11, 17.6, 20.6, 18.7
